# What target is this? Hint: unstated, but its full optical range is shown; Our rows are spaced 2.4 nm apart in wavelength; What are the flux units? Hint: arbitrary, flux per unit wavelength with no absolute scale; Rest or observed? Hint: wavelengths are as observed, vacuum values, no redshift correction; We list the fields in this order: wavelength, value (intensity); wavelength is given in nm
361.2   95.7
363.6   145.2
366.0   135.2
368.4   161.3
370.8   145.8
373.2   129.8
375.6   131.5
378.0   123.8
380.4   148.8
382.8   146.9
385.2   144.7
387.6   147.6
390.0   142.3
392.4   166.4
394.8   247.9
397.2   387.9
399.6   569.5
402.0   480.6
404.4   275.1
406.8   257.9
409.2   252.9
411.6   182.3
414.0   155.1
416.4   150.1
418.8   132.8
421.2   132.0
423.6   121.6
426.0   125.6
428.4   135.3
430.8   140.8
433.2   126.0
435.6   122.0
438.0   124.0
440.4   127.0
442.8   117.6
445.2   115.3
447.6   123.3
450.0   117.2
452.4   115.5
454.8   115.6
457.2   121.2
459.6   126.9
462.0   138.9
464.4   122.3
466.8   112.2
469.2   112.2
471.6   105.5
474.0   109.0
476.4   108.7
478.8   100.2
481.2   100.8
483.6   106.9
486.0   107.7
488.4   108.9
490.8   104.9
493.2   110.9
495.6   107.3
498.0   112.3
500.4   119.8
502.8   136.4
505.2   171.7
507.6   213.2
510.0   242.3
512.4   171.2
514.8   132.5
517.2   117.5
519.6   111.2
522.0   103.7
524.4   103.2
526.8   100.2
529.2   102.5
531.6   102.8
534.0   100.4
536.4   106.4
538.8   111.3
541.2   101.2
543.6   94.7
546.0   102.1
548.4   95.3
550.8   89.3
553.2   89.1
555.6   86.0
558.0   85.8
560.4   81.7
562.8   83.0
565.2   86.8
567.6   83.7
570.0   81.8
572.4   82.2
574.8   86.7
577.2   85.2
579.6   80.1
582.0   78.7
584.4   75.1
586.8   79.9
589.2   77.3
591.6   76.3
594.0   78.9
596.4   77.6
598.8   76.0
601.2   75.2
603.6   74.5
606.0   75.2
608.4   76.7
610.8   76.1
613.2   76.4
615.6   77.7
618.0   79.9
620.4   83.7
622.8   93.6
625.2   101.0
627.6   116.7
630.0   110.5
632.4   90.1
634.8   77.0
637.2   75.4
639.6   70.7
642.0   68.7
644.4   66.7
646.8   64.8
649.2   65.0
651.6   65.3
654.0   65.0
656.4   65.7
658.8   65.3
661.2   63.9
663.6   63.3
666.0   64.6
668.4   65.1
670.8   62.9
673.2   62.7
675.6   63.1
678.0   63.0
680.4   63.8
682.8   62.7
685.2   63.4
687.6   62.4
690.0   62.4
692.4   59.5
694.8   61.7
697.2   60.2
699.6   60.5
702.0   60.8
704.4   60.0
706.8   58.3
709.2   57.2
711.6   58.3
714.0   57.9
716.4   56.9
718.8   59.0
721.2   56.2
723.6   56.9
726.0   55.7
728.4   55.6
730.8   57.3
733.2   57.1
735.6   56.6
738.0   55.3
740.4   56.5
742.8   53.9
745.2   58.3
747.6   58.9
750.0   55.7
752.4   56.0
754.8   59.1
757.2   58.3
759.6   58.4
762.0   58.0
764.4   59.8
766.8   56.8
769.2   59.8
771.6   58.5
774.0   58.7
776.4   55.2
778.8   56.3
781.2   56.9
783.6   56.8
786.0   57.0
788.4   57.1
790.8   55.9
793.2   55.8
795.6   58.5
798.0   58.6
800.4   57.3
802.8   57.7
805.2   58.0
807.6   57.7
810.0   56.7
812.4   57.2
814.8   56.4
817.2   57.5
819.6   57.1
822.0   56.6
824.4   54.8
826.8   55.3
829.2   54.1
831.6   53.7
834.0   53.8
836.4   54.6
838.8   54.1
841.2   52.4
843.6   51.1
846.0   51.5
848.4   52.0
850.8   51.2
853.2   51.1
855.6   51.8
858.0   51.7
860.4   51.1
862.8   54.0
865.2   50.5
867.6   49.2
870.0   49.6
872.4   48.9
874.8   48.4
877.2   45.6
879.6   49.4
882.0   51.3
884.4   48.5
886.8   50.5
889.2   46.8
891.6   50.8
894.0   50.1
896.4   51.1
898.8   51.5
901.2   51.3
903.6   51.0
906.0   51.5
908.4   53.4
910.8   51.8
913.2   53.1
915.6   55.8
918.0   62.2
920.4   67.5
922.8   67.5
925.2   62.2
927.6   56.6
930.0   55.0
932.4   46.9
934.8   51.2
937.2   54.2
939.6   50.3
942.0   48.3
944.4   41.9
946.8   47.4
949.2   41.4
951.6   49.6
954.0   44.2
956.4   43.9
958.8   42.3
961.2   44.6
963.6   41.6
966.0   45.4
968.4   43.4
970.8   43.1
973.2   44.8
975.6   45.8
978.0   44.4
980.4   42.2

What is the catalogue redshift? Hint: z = 2.287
